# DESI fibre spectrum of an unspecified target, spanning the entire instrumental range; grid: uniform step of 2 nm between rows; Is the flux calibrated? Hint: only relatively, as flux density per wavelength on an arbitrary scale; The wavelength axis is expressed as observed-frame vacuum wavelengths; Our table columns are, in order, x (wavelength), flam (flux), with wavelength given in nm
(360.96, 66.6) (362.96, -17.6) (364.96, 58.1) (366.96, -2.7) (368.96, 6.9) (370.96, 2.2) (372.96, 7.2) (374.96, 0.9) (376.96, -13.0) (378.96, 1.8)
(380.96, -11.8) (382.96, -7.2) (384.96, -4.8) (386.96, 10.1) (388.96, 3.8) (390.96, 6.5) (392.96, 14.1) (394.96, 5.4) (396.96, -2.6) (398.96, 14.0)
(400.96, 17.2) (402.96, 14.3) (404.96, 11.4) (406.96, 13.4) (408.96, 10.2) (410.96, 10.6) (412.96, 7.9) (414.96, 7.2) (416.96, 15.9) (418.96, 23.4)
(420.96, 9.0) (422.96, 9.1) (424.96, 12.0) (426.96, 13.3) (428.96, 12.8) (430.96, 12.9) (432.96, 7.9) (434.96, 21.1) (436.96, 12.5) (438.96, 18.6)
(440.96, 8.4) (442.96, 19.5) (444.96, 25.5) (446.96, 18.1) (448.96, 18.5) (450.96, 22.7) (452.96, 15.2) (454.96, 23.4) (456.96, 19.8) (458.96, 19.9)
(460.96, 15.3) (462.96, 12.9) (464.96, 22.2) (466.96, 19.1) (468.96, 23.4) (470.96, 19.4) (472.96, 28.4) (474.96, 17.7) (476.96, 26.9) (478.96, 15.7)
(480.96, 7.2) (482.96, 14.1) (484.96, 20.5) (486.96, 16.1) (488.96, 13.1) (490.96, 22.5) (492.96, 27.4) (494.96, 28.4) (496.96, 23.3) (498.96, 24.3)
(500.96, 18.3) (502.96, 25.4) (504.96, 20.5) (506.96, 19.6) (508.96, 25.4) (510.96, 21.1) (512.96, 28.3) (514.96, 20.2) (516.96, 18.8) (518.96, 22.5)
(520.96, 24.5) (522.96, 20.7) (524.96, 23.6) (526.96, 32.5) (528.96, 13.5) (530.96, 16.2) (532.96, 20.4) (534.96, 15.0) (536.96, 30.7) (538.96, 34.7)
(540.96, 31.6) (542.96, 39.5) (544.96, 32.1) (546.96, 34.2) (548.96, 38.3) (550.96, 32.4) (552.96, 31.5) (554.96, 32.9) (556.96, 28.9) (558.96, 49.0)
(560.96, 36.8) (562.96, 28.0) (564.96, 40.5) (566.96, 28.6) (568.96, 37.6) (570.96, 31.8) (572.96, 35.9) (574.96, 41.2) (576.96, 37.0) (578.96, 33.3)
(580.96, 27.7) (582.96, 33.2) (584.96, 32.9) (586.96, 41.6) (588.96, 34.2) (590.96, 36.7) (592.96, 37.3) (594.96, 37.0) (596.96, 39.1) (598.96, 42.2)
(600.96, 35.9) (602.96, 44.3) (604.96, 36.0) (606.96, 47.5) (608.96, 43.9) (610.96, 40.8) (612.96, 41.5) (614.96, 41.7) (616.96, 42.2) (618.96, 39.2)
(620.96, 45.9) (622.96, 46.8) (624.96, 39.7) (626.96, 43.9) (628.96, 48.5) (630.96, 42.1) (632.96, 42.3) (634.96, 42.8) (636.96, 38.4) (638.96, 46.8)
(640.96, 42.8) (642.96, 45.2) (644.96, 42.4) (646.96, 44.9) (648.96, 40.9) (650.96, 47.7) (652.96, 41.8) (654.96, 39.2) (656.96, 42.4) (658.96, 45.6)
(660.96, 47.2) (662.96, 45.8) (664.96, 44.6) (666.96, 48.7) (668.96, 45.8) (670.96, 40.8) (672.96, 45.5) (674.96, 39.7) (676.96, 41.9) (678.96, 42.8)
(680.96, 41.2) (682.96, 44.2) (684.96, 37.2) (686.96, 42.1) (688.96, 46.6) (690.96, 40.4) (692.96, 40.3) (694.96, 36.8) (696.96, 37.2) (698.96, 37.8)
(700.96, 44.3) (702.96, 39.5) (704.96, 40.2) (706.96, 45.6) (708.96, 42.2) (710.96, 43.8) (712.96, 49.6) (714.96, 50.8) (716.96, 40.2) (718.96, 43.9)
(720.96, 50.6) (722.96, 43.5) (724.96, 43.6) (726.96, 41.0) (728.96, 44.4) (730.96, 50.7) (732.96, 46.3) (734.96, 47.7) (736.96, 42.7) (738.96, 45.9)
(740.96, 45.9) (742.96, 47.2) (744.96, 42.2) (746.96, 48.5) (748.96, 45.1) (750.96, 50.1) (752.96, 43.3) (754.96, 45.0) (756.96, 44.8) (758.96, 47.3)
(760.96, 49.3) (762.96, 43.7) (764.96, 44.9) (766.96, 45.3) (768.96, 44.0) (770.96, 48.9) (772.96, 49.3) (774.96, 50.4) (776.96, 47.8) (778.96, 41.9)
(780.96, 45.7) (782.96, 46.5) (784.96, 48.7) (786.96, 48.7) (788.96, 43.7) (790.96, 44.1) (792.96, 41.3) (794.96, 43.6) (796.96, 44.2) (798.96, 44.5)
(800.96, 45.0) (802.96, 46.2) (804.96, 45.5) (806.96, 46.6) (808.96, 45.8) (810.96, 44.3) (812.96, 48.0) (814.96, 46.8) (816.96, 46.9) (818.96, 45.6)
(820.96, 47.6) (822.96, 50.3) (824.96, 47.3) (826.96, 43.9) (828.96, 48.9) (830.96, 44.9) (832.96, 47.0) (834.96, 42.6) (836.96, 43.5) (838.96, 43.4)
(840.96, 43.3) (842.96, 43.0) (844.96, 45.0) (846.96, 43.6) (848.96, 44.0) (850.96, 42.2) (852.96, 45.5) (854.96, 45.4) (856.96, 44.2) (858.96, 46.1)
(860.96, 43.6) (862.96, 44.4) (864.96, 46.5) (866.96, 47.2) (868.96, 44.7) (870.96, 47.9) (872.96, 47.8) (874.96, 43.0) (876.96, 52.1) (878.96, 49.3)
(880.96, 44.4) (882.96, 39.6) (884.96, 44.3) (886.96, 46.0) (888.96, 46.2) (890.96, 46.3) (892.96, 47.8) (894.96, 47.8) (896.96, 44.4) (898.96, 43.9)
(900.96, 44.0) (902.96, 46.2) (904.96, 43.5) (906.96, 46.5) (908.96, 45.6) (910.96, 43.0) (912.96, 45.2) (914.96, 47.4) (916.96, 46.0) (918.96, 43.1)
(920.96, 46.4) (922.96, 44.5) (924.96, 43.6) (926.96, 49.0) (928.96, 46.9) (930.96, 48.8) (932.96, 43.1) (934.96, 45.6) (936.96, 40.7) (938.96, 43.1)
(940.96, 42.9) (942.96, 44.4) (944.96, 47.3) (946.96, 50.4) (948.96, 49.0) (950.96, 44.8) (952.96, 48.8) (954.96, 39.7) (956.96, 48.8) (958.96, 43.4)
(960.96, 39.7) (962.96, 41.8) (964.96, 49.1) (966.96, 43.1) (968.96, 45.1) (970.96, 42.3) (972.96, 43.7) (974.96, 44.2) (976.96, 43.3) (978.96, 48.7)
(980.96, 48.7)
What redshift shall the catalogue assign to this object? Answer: 0.346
